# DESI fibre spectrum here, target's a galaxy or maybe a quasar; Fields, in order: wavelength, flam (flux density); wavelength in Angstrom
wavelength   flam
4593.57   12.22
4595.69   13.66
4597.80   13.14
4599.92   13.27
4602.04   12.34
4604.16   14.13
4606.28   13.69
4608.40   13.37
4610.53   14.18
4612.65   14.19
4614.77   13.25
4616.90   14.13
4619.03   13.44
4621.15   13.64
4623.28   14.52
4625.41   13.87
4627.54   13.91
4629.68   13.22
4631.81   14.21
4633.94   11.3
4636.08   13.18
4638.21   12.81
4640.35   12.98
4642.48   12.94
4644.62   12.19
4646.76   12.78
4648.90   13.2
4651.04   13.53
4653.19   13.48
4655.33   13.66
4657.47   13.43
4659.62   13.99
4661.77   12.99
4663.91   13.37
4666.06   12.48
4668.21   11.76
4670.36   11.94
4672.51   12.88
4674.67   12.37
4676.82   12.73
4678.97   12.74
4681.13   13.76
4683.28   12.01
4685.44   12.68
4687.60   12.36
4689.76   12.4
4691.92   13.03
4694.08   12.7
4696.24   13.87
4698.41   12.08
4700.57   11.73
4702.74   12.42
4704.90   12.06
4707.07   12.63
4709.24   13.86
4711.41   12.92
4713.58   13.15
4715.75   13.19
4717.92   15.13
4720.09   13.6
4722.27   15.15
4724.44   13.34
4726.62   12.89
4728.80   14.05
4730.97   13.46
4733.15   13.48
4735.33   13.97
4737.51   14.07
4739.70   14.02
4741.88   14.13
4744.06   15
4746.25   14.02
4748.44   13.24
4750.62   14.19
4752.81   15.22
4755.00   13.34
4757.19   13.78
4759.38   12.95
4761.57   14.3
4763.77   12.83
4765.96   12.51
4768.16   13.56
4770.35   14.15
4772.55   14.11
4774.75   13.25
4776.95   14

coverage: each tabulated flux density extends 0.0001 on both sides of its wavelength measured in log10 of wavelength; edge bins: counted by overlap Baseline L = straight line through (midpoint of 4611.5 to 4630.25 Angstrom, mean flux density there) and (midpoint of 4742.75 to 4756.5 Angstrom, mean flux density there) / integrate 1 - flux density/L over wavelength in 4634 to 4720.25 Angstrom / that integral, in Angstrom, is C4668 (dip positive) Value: 6.6 Angstrom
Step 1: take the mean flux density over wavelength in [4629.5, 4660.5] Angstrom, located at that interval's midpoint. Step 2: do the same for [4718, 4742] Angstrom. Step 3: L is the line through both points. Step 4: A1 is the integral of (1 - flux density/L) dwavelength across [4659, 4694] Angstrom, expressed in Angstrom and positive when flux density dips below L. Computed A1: 1.8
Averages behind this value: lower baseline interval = 13.1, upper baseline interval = 13.9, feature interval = 12.7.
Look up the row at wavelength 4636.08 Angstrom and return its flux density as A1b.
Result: 13.18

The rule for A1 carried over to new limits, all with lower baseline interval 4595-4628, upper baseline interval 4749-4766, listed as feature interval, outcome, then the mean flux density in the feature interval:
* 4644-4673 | 1.5 Angstrom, 13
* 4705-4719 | 0.3 Angstrom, 13.4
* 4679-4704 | 1.9 Angstrom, 12.6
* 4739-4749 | -0.3 Angstrom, 14.1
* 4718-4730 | -0.2 Angstrom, 13.9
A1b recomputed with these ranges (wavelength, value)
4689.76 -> 12.4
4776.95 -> 14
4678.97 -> 12.74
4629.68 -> 13.22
